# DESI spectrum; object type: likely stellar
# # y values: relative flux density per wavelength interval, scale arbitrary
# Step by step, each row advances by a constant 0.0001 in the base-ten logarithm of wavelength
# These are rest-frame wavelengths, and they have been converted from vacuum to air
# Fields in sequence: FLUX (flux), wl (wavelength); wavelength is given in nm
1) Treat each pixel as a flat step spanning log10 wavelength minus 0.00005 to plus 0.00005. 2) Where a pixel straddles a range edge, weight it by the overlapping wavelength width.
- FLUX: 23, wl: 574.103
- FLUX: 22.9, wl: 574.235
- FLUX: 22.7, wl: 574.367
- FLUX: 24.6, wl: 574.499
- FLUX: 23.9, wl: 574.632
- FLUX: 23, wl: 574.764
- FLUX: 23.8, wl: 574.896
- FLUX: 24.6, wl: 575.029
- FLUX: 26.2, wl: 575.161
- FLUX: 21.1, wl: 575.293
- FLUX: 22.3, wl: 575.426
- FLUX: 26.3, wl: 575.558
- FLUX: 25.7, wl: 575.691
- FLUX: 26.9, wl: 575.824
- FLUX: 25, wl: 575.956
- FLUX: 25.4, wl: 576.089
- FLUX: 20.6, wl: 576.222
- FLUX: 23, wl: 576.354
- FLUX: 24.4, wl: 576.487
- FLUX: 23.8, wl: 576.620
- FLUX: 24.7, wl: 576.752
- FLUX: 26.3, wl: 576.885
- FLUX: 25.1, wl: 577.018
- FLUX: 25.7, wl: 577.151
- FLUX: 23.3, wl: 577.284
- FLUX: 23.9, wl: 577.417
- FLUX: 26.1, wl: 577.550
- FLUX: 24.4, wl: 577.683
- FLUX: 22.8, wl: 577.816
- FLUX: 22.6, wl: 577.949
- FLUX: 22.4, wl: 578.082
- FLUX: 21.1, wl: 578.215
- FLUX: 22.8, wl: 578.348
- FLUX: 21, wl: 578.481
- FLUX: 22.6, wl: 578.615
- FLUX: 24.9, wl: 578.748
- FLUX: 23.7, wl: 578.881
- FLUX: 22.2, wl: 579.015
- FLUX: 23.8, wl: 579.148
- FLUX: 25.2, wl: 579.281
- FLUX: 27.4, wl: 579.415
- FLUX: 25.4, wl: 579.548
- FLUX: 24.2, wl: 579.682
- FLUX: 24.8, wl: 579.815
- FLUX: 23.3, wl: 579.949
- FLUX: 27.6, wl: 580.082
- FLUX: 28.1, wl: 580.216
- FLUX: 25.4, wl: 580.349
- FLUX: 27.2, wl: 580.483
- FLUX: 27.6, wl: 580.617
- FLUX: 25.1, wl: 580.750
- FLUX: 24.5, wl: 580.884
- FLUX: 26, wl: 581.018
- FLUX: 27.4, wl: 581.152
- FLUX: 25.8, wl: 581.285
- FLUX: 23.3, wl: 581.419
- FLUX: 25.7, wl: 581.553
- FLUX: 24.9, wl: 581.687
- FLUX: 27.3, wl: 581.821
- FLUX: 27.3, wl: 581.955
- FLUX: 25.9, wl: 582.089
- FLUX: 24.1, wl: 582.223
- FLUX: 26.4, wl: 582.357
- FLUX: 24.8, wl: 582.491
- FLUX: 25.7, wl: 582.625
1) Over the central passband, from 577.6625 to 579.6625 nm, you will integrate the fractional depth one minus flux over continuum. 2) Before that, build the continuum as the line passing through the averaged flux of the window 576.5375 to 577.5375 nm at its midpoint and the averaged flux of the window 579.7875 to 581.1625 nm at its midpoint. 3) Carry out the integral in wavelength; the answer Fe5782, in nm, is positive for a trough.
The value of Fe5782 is 0.15 nm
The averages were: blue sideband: 24.8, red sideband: 26.1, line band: 23.5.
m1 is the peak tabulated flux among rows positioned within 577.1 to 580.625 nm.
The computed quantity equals 28.1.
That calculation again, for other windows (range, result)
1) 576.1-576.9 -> 26.3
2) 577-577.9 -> 26.1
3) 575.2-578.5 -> 26.9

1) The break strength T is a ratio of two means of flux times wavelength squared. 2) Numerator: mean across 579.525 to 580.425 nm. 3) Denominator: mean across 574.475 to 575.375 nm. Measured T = 1.09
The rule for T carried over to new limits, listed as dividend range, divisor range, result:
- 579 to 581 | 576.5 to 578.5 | 1.08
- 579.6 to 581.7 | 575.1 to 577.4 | 1.07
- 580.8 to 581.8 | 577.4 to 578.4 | 1.11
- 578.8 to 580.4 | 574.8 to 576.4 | 1.05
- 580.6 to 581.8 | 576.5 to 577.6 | 1.05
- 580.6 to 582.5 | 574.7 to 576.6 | 1.09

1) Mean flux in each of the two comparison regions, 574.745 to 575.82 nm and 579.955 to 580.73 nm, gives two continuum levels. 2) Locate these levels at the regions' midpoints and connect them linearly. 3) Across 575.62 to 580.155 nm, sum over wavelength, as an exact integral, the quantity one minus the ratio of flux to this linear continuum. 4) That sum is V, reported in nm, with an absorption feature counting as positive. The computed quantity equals 0.25 nm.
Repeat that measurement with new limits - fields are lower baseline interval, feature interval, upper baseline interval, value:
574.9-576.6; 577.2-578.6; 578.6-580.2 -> 0.09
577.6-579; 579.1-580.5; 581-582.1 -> -0.08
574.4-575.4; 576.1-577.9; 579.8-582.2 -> 0.03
